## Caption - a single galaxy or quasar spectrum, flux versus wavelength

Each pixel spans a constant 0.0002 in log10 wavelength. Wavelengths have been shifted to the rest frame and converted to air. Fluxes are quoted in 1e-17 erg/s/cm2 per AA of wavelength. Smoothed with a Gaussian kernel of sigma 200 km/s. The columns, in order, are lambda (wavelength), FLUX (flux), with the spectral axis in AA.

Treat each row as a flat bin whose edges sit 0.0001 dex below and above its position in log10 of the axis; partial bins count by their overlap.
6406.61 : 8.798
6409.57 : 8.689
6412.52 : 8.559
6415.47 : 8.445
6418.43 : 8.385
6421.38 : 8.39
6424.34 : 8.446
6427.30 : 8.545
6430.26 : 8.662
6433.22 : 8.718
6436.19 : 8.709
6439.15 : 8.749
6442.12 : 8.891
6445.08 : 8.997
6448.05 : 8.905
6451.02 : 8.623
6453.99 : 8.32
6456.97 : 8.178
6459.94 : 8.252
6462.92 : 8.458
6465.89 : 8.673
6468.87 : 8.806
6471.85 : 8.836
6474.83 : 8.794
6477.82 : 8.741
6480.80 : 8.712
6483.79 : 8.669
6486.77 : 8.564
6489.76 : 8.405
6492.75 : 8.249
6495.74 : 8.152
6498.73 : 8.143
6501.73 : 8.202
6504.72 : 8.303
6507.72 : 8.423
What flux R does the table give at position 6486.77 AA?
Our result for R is 8.564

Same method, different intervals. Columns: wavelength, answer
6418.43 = 8.385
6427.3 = 8.545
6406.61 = 8.798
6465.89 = 8.673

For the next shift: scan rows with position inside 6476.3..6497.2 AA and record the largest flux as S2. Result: 8.741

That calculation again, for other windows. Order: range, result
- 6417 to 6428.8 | 8.545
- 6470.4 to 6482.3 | 8.836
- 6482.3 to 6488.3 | 8.669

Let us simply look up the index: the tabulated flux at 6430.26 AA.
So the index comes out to 8.662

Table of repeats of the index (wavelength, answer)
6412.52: 8.559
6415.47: 8.445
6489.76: 8.405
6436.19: 8.709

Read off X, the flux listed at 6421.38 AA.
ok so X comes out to 8.39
